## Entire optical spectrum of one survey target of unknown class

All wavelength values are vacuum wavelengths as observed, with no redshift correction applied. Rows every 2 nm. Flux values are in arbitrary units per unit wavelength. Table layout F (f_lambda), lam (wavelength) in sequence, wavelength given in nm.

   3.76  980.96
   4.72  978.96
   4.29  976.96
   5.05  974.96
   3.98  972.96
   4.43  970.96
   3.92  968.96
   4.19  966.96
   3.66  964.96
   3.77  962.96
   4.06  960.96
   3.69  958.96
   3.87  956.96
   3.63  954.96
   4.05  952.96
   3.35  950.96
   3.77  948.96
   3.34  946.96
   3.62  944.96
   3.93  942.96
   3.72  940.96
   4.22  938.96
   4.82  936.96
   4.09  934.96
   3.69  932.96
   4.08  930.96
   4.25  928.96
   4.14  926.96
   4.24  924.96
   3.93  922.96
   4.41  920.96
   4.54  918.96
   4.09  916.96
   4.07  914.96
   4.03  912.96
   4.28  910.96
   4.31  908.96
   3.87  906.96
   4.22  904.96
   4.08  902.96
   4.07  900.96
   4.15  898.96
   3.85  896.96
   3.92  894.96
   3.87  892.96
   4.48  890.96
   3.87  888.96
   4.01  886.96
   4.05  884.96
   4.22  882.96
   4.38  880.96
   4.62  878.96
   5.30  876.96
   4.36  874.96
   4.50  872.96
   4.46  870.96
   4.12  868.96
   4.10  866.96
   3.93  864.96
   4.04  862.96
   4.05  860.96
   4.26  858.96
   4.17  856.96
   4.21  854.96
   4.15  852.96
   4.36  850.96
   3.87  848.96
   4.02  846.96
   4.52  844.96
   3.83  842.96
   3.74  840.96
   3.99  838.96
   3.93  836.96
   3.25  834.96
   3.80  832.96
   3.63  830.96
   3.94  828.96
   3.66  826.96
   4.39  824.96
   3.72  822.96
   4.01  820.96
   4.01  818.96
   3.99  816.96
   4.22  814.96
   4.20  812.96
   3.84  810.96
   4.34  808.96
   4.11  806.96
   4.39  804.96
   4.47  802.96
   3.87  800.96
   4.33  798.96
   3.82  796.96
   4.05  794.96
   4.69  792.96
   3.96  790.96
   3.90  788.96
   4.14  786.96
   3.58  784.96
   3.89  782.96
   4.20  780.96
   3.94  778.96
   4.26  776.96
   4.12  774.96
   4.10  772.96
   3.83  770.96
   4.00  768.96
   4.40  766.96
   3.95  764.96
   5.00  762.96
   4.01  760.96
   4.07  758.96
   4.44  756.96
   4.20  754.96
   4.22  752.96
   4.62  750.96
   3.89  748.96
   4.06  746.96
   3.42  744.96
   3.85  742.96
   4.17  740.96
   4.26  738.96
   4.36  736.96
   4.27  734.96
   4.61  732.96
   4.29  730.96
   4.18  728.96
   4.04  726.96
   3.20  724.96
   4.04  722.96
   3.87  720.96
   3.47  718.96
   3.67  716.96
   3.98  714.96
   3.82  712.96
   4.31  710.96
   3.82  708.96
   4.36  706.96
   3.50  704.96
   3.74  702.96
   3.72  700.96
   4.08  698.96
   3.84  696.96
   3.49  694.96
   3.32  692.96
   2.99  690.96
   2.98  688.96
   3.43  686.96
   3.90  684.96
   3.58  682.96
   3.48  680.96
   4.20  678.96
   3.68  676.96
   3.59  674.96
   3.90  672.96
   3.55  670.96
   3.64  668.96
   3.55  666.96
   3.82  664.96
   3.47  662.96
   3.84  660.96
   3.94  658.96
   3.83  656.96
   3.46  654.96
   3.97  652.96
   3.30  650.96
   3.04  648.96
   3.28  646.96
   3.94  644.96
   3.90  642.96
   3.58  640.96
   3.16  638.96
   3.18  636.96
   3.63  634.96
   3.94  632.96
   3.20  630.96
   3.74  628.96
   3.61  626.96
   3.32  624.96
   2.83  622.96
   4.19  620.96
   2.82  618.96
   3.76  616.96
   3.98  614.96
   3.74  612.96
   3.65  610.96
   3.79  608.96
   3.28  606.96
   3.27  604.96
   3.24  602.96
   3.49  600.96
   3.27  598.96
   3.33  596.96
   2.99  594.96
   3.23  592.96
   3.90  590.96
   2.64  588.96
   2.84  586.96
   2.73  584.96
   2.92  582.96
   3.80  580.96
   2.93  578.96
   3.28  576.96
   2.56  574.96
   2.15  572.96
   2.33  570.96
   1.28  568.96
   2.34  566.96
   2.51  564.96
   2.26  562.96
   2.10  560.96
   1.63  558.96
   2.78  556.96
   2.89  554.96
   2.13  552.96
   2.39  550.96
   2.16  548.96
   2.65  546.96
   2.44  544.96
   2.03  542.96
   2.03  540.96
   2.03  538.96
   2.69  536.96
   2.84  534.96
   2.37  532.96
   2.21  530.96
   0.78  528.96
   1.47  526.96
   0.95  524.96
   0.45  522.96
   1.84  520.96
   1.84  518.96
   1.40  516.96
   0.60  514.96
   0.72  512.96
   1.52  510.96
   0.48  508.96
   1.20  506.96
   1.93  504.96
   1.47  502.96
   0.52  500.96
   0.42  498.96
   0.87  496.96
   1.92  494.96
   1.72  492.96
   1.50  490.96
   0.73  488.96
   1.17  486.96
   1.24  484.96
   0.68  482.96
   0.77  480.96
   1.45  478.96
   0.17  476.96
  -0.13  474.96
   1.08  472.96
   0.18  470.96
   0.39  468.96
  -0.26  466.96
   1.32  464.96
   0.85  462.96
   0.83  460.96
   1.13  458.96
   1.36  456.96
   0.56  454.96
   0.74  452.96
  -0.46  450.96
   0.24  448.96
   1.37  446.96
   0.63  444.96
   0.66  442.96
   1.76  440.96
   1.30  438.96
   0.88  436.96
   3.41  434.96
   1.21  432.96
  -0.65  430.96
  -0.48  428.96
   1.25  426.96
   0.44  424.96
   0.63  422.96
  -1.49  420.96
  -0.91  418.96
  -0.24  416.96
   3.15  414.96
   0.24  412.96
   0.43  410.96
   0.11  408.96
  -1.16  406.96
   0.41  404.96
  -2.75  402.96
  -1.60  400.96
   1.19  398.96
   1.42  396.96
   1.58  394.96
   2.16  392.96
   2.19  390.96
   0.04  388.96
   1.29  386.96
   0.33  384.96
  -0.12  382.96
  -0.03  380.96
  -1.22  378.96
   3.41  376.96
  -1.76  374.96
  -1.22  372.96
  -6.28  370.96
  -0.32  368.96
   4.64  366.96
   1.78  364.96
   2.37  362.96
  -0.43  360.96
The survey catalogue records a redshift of 0.332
